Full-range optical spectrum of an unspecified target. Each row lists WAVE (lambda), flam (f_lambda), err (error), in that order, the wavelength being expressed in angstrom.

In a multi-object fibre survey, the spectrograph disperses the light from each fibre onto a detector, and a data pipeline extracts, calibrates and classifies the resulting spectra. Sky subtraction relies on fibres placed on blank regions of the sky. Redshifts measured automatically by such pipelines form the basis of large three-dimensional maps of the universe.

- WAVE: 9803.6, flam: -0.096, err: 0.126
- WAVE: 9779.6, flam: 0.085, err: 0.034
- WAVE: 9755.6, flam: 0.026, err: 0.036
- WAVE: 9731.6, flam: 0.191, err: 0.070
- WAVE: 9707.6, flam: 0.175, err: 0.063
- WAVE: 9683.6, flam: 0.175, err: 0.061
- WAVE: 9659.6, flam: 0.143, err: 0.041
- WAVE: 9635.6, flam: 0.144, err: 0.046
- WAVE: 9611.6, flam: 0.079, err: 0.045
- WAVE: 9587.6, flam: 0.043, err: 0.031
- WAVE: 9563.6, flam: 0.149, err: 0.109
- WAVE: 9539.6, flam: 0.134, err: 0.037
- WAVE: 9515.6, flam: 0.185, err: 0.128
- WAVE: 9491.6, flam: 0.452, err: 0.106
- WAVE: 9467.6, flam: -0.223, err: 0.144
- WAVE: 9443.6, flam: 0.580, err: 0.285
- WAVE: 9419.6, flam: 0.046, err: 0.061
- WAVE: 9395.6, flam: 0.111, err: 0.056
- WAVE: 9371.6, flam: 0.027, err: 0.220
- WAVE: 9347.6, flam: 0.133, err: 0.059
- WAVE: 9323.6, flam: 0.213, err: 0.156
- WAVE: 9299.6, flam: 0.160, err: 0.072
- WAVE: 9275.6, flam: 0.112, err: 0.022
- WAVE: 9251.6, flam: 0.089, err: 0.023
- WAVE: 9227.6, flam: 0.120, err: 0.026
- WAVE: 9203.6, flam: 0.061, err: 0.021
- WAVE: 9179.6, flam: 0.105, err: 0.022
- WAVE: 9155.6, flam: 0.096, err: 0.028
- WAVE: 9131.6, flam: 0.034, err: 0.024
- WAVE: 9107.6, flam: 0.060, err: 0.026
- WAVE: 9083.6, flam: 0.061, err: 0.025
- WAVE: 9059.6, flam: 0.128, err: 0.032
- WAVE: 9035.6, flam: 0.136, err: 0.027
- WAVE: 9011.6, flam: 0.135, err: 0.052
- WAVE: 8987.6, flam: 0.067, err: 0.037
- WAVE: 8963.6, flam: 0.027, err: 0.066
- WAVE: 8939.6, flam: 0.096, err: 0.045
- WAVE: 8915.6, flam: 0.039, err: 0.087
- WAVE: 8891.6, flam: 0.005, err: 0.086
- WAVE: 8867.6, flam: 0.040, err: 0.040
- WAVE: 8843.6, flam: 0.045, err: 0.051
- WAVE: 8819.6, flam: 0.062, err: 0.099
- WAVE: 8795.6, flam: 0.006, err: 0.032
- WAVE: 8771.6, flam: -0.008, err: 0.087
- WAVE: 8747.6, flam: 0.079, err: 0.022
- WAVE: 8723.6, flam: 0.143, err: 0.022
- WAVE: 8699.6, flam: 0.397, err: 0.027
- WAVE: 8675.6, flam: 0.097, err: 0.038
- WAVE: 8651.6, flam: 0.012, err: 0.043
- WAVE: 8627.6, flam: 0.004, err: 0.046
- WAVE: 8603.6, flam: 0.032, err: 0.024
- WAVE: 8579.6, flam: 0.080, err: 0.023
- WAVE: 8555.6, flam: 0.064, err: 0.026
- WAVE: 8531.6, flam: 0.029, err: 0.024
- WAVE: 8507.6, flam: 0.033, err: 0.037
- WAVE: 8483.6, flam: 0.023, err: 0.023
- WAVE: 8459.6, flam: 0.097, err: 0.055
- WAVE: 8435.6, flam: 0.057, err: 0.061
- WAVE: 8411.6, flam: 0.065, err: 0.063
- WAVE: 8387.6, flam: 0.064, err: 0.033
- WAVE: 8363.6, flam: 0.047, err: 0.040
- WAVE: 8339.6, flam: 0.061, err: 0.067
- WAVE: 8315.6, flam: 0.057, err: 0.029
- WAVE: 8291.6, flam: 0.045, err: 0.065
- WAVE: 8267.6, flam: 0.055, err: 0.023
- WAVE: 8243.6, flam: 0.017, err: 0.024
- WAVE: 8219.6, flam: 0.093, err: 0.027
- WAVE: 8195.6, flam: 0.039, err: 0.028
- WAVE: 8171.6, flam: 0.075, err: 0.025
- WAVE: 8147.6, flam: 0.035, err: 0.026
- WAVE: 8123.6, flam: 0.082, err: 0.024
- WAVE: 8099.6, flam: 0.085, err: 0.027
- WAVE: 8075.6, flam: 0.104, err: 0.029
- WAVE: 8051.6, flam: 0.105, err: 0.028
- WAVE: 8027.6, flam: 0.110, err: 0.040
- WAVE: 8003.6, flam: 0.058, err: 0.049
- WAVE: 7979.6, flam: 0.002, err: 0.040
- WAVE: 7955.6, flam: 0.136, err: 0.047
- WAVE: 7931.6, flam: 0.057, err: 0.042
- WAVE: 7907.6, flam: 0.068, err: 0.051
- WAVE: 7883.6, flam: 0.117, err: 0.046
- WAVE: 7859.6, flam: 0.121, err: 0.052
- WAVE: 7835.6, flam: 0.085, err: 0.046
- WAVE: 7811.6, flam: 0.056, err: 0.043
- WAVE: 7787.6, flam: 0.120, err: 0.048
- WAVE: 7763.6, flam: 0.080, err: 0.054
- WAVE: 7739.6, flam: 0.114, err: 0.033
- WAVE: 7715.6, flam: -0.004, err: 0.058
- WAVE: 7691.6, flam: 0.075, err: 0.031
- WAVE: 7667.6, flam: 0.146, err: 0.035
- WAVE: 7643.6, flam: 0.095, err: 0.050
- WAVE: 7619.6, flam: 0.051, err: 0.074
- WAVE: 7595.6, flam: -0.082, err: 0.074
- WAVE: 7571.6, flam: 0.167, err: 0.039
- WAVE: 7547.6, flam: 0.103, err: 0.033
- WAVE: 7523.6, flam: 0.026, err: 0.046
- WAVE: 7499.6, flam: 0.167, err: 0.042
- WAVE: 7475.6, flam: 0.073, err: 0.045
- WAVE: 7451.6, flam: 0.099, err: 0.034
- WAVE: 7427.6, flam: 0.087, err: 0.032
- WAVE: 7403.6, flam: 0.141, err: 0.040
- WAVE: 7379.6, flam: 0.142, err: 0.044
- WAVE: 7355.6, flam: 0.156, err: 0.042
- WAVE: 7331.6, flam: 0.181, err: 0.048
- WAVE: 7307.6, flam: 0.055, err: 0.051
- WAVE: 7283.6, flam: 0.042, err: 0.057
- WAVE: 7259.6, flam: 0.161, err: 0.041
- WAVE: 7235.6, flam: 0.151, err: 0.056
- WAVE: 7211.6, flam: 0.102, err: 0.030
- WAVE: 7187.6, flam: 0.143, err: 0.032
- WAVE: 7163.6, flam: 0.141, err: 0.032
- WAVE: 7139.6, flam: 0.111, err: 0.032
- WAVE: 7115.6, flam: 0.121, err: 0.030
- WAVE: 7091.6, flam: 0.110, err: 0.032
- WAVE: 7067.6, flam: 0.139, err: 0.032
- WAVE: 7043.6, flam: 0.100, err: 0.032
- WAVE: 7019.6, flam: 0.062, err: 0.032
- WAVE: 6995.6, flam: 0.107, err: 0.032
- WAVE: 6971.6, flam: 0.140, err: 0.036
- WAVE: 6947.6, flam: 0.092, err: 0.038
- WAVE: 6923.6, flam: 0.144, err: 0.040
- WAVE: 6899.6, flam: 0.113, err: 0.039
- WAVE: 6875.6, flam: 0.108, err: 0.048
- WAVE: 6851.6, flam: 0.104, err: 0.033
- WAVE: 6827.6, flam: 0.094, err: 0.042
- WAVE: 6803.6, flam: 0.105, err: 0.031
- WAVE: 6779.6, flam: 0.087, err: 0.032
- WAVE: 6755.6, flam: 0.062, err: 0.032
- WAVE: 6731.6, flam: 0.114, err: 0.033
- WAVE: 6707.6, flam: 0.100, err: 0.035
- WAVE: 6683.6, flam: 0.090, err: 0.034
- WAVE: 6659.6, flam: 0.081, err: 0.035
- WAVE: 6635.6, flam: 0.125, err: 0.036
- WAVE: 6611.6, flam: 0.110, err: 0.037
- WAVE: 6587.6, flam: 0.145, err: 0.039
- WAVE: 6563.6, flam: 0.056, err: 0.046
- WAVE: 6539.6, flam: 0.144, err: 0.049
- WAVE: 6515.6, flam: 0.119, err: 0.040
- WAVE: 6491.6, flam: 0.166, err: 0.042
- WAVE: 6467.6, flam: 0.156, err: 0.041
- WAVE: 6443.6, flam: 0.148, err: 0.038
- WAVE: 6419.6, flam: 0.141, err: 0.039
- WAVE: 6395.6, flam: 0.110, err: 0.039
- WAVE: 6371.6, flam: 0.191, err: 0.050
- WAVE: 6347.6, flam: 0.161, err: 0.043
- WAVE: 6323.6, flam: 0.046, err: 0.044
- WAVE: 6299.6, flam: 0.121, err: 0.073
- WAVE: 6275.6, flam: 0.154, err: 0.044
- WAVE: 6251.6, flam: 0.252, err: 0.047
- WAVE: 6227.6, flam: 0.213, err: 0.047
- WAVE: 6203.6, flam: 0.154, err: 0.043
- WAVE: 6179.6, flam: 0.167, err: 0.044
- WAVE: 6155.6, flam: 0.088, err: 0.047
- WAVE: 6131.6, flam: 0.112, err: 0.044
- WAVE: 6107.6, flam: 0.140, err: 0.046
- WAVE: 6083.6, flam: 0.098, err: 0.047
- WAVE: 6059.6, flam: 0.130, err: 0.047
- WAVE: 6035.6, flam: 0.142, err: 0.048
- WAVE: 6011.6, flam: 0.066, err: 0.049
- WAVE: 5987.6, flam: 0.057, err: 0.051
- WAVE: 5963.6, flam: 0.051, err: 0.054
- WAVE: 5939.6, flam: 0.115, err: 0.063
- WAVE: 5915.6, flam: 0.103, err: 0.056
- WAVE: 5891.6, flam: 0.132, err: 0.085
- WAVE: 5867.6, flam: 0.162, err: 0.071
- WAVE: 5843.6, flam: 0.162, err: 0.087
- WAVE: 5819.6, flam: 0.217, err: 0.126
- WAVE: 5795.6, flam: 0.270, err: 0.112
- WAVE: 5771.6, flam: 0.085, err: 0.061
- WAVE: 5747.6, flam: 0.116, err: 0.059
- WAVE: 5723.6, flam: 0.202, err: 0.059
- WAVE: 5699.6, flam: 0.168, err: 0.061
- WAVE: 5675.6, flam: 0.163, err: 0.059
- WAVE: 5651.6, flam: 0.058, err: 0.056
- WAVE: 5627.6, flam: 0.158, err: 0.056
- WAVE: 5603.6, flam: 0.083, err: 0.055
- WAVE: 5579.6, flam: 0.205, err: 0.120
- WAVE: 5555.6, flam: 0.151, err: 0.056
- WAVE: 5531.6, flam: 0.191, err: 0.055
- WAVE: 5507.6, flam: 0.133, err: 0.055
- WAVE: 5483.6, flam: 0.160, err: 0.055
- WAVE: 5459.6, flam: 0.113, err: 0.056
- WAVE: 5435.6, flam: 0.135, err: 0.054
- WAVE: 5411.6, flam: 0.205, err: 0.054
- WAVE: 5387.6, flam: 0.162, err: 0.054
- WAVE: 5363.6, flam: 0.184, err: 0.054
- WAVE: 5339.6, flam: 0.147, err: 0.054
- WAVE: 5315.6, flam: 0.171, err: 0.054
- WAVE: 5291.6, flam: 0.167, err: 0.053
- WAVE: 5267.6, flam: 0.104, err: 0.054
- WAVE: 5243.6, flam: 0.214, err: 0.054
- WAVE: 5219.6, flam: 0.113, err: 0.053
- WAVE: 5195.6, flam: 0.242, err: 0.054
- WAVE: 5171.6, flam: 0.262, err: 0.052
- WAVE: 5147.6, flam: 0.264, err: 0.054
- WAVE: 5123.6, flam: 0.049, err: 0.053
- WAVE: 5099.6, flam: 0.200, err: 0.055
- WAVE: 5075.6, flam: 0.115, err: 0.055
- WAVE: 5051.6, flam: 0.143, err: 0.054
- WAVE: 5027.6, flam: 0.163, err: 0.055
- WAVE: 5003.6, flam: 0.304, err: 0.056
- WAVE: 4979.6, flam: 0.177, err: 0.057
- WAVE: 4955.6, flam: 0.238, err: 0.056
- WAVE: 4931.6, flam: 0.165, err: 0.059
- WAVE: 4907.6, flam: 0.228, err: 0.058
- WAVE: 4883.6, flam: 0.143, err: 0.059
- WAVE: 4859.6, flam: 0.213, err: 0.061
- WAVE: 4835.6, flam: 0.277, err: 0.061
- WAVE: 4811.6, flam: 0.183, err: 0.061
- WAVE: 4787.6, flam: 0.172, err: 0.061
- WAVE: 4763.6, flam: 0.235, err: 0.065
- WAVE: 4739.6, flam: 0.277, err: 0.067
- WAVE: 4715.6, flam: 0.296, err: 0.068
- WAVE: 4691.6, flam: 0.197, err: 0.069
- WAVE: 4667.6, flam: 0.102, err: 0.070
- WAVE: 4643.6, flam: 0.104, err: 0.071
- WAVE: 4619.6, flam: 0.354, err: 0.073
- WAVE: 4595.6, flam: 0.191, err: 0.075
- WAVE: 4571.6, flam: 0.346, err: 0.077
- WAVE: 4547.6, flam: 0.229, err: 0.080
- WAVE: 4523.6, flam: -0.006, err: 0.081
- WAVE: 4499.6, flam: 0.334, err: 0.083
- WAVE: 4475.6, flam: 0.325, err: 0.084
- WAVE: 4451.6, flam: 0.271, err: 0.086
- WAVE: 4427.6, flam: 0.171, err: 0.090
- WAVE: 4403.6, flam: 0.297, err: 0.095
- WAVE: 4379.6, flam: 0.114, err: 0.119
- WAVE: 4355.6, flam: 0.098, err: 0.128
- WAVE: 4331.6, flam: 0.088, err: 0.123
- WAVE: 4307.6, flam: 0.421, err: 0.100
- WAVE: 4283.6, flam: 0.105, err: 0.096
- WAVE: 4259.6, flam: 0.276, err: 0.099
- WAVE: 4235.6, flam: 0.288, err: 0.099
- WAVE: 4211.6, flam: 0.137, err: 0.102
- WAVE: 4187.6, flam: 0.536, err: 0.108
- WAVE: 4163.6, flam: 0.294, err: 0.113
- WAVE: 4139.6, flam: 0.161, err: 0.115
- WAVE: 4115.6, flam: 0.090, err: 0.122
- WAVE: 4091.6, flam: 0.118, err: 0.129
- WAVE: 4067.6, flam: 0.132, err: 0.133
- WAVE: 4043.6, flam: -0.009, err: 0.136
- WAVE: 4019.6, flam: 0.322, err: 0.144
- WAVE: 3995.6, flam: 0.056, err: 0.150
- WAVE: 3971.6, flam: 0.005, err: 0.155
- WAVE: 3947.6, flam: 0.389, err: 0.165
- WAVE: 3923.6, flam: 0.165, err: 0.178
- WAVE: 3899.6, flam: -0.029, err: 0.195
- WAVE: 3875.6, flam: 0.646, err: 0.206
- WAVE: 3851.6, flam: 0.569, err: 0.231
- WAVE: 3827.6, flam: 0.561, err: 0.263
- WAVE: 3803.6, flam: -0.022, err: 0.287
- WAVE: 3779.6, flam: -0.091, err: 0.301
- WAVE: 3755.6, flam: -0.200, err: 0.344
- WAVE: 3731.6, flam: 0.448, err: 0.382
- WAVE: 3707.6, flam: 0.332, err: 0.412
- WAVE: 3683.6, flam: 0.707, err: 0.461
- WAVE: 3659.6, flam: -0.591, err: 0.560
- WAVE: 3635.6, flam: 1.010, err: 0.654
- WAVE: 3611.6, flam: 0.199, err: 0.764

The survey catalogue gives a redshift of 1.335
